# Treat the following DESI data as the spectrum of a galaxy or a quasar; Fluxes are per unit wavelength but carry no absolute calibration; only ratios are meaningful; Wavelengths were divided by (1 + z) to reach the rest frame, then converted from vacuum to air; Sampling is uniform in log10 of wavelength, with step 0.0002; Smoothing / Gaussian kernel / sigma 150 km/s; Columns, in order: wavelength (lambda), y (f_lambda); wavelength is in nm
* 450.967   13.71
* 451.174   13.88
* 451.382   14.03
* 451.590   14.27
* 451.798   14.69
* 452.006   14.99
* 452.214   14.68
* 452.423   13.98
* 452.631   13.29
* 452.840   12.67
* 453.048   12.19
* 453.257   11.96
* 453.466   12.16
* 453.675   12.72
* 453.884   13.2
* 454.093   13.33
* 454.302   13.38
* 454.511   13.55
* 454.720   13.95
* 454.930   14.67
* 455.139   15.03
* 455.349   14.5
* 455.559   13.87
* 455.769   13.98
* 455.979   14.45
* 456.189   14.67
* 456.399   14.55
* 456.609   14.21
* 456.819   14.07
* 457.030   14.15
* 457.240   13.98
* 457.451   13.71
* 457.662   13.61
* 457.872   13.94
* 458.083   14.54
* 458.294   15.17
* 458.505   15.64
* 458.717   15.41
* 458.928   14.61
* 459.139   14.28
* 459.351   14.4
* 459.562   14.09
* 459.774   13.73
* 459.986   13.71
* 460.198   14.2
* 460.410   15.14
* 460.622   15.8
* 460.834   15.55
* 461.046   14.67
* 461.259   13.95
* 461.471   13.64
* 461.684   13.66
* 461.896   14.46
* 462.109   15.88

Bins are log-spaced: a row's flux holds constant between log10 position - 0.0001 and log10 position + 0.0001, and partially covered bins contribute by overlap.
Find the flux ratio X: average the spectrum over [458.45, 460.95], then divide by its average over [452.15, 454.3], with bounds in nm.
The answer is 1.1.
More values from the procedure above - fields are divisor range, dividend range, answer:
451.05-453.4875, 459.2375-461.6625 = 1.06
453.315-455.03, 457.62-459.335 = 1.10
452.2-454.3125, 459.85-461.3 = 1.14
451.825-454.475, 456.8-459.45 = 1.09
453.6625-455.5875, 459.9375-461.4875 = 1.06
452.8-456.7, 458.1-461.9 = 1.07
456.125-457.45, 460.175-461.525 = 1.04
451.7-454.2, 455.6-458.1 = 1.06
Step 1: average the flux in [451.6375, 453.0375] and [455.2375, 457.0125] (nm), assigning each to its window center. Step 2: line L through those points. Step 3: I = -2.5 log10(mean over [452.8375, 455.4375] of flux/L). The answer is 0.06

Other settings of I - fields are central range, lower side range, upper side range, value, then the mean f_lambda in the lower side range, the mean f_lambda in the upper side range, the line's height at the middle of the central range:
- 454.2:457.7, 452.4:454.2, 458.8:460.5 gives -0.06 mag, 12.8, 14.3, 13.4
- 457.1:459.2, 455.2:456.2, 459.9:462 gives -0.01 mag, 14.3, 14.5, 14.4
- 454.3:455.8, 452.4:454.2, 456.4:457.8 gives -0.07 mag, 12.8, 14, 13.3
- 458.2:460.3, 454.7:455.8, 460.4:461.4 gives 0.02 mag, 14.4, 15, 14.8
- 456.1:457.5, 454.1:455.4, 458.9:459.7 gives 0.00 mag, 14.1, 14.3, 14.2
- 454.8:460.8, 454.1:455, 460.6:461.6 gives -0.02 mag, 13.8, 14.6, 14.2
